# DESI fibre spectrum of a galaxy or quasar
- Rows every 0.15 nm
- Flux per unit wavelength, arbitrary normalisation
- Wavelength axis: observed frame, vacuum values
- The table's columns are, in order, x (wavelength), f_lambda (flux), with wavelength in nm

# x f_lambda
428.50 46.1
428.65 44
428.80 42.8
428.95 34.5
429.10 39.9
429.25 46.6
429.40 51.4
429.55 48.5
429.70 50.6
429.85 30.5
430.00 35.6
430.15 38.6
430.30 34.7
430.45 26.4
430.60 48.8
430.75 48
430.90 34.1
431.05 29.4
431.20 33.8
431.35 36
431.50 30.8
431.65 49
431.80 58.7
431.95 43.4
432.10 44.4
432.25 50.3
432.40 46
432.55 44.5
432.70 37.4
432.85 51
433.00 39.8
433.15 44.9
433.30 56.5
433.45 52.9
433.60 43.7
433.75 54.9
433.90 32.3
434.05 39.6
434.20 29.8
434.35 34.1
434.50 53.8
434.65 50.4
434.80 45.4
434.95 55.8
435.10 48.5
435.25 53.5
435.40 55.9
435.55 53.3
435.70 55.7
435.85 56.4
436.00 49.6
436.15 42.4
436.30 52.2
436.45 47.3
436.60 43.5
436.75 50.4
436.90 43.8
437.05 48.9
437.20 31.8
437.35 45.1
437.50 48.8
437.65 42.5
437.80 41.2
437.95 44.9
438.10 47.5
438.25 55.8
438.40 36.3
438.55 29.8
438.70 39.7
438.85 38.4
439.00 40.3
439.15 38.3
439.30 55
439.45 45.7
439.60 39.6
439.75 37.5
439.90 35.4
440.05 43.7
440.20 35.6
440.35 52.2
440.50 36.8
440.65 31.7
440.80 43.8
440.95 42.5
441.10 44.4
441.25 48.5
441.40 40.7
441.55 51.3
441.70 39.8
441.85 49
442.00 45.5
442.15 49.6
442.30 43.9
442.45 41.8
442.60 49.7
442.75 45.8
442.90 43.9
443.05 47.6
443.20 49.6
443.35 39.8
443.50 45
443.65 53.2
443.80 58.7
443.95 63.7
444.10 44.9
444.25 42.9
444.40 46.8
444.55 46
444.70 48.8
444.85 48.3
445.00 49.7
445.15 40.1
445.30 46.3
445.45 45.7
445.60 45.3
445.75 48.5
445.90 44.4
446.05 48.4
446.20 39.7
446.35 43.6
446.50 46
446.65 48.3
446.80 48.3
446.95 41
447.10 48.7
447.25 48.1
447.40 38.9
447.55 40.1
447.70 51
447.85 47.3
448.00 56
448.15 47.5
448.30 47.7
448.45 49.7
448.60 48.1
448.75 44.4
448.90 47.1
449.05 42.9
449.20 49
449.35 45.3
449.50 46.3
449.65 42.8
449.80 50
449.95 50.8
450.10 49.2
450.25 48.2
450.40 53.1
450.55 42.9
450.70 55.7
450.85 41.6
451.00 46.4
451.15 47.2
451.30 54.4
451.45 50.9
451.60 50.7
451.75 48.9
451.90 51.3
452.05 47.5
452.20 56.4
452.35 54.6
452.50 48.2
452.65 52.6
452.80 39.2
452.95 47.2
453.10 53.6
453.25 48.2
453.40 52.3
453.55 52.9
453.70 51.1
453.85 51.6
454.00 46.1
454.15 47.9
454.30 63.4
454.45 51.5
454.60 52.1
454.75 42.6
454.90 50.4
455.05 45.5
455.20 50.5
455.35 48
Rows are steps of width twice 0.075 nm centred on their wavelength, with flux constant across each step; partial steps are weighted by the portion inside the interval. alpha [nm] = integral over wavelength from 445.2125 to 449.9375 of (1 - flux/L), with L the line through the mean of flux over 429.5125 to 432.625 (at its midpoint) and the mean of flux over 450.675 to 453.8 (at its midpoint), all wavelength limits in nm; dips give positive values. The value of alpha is 0.16 nm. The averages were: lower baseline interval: 41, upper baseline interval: 50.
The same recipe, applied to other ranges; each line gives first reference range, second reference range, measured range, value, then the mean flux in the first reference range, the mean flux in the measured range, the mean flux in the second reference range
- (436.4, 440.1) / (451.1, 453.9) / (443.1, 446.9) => -0.067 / 42.8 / 47.2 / 50.5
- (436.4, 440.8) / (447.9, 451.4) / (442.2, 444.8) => -0.168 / 42.3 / 47.8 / 48.1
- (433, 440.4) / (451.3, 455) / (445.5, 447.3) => 0.094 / 45.2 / 45.8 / 50.5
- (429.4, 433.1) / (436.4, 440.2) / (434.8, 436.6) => -0.384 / 41.5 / 51.3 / 42.7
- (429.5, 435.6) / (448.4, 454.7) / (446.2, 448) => 0.085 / 43.7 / 45.8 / 49.3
